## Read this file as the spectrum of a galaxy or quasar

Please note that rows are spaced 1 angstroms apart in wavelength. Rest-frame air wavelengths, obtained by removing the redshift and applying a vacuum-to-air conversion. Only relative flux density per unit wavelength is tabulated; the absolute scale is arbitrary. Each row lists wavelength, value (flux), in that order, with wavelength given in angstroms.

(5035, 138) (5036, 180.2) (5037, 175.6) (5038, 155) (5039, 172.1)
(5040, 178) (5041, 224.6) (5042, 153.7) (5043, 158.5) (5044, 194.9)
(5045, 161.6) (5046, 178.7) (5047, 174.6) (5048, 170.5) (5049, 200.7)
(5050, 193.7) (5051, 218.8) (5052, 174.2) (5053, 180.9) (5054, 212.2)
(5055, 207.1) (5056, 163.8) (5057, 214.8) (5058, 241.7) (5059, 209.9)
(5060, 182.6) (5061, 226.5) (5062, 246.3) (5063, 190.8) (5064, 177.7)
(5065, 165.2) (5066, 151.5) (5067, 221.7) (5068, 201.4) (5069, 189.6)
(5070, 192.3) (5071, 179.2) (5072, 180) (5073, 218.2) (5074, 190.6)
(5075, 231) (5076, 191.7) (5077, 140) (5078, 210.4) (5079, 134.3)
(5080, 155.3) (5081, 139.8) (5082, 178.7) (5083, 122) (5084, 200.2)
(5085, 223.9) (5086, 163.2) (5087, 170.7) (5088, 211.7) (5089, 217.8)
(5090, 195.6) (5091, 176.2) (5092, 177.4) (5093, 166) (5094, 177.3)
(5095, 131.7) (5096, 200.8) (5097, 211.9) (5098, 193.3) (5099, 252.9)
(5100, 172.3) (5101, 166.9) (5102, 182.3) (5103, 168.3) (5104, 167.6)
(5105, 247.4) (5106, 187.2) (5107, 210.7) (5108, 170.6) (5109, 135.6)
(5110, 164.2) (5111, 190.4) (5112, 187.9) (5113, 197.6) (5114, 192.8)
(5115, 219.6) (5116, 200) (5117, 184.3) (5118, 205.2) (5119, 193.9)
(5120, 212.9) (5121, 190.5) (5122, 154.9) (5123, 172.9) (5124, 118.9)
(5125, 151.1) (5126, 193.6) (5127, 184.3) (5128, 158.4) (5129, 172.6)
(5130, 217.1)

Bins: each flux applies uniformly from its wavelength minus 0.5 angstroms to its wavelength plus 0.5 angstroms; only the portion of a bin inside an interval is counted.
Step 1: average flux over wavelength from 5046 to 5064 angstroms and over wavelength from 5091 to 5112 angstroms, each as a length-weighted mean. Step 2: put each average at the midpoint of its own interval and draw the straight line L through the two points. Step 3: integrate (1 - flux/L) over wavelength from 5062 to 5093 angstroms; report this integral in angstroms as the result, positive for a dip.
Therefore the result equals 1.2 angstroms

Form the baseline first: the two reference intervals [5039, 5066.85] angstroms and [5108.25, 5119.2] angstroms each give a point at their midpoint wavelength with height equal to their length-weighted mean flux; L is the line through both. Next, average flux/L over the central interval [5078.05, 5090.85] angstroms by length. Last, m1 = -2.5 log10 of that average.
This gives 0.07 mag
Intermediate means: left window 191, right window 188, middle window 177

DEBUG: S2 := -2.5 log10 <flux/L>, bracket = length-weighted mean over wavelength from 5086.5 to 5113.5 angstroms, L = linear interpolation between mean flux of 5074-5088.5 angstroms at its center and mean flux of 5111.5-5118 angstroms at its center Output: 0.01 mag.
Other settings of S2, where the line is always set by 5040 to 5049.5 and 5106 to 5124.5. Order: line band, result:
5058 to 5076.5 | -0.099 mag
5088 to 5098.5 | -0.022 mag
